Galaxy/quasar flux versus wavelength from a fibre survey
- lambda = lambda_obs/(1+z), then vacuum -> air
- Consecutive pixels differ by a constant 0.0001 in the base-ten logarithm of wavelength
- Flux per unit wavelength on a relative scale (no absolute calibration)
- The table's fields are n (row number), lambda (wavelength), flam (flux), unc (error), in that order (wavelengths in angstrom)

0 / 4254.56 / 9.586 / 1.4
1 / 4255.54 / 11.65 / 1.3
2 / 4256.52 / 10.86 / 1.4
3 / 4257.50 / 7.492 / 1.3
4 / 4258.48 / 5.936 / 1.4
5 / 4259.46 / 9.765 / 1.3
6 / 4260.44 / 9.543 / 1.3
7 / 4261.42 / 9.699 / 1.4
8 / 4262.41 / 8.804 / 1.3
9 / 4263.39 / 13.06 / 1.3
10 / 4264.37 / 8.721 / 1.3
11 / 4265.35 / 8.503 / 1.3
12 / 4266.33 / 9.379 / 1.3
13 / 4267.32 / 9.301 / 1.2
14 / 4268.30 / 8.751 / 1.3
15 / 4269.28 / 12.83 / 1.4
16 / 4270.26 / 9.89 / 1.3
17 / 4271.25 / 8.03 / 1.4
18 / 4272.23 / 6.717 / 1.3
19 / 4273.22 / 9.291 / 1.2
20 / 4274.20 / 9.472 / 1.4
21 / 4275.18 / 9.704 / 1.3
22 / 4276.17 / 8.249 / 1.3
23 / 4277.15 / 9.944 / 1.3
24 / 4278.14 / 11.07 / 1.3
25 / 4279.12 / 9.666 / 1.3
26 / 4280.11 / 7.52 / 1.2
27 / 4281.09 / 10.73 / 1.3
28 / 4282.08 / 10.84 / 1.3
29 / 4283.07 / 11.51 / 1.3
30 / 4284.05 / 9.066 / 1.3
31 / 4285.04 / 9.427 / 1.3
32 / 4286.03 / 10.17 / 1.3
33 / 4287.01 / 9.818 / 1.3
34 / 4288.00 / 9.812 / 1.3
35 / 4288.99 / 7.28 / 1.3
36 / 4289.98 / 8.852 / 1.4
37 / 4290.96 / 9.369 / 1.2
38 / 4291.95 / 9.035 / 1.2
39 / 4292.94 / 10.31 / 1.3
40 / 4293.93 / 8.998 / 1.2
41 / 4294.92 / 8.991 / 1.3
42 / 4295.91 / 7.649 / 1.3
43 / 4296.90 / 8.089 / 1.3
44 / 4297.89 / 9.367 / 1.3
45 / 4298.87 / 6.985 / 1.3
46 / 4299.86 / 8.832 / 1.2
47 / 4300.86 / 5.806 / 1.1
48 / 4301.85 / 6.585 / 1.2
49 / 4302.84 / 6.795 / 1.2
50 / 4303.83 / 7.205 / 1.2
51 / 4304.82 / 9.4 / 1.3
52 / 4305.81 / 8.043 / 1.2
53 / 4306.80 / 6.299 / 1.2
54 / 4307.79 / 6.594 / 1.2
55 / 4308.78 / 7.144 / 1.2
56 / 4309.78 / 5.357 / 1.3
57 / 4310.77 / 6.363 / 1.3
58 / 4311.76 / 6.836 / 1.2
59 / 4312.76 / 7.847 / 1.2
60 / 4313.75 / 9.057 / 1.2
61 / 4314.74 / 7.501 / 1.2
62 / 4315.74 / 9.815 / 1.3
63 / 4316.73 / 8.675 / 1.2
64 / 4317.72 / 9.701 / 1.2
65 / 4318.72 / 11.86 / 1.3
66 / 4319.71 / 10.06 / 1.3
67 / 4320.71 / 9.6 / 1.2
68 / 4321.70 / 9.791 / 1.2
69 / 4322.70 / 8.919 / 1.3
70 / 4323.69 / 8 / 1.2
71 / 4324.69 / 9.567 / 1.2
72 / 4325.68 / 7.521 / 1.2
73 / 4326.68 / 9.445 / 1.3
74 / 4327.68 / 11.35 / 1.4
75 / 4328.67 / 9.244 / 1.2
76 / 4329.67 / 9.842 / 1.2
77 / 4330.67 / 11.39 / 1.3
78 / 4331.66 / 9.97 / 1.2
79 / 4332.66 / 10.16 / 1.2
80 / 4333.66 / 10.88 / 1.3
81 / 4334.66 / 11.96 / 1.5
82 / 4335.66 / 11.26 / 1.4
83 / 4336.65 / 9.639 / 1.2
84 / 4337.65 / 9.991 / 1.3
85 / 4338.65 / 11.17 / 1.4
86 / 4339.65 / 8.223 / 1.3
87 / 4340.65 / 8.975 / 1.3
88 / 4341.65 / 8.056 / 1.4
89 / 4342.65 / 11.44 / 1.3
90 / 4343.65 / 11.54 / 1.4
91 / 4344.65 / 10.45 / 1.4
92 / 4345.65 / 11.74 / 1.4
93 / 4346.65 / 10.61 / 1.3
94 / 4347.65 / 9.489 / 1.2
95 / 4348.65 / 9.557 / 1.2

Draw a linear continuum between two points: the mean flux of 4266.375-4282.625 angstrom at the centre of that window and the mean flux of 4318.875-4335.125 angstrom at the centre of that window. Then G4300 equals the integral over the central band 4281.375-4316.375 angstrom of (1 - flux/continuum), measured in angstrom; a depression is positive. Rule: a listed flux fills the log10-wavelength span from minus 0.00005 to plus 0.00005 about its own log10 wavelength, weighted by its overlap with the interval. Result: 4.9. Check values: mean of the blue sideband 9.5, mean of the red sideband 9.89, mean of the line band 8.33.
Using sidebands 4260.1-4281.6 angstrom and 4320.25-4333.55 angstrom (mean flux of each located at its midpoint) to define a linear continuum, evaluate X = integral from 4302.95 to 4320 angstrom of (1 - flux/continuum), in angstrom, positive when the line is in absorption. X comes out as 2.8 angstrom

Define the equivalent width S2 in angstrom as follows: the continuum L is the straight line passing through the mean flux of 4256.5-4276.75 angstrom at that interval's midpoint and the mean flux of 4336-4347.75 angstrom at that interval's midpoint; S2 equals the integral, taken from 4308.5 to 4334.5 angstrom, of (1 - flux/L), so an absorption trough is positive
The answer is 2.0 angstrom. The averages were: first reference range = 9.2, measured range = 9.13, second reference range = 10.2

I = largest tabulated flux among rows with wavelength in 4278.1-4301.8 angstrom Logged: 11.51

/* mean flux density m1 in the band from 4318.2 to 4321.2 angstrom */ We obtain 10.5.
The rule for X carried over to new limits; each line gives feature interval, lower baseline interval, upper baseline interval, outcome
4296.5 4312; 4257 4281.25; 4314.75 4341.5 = 3.8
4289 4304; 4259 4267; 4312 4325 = 1.9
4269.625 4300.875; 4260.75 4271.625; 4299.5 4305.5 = -2.4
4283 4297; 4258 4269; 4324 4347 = 0.6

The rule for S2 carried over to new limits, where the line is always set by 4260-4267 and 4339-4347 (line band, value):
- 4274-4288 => -0.1 angstrom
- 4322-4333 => 0.5 angstrom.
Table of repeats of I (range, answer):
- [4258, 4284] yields 13.06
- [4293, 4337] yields 11.96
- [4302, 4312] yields 9.4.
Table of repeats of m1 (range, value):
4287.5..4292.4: 8.87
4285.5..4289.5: 9.26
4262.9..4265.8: 10.1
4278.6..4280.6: 8.65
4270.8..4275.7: 8.65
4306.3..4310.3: 6.35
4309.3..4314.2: 7.08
